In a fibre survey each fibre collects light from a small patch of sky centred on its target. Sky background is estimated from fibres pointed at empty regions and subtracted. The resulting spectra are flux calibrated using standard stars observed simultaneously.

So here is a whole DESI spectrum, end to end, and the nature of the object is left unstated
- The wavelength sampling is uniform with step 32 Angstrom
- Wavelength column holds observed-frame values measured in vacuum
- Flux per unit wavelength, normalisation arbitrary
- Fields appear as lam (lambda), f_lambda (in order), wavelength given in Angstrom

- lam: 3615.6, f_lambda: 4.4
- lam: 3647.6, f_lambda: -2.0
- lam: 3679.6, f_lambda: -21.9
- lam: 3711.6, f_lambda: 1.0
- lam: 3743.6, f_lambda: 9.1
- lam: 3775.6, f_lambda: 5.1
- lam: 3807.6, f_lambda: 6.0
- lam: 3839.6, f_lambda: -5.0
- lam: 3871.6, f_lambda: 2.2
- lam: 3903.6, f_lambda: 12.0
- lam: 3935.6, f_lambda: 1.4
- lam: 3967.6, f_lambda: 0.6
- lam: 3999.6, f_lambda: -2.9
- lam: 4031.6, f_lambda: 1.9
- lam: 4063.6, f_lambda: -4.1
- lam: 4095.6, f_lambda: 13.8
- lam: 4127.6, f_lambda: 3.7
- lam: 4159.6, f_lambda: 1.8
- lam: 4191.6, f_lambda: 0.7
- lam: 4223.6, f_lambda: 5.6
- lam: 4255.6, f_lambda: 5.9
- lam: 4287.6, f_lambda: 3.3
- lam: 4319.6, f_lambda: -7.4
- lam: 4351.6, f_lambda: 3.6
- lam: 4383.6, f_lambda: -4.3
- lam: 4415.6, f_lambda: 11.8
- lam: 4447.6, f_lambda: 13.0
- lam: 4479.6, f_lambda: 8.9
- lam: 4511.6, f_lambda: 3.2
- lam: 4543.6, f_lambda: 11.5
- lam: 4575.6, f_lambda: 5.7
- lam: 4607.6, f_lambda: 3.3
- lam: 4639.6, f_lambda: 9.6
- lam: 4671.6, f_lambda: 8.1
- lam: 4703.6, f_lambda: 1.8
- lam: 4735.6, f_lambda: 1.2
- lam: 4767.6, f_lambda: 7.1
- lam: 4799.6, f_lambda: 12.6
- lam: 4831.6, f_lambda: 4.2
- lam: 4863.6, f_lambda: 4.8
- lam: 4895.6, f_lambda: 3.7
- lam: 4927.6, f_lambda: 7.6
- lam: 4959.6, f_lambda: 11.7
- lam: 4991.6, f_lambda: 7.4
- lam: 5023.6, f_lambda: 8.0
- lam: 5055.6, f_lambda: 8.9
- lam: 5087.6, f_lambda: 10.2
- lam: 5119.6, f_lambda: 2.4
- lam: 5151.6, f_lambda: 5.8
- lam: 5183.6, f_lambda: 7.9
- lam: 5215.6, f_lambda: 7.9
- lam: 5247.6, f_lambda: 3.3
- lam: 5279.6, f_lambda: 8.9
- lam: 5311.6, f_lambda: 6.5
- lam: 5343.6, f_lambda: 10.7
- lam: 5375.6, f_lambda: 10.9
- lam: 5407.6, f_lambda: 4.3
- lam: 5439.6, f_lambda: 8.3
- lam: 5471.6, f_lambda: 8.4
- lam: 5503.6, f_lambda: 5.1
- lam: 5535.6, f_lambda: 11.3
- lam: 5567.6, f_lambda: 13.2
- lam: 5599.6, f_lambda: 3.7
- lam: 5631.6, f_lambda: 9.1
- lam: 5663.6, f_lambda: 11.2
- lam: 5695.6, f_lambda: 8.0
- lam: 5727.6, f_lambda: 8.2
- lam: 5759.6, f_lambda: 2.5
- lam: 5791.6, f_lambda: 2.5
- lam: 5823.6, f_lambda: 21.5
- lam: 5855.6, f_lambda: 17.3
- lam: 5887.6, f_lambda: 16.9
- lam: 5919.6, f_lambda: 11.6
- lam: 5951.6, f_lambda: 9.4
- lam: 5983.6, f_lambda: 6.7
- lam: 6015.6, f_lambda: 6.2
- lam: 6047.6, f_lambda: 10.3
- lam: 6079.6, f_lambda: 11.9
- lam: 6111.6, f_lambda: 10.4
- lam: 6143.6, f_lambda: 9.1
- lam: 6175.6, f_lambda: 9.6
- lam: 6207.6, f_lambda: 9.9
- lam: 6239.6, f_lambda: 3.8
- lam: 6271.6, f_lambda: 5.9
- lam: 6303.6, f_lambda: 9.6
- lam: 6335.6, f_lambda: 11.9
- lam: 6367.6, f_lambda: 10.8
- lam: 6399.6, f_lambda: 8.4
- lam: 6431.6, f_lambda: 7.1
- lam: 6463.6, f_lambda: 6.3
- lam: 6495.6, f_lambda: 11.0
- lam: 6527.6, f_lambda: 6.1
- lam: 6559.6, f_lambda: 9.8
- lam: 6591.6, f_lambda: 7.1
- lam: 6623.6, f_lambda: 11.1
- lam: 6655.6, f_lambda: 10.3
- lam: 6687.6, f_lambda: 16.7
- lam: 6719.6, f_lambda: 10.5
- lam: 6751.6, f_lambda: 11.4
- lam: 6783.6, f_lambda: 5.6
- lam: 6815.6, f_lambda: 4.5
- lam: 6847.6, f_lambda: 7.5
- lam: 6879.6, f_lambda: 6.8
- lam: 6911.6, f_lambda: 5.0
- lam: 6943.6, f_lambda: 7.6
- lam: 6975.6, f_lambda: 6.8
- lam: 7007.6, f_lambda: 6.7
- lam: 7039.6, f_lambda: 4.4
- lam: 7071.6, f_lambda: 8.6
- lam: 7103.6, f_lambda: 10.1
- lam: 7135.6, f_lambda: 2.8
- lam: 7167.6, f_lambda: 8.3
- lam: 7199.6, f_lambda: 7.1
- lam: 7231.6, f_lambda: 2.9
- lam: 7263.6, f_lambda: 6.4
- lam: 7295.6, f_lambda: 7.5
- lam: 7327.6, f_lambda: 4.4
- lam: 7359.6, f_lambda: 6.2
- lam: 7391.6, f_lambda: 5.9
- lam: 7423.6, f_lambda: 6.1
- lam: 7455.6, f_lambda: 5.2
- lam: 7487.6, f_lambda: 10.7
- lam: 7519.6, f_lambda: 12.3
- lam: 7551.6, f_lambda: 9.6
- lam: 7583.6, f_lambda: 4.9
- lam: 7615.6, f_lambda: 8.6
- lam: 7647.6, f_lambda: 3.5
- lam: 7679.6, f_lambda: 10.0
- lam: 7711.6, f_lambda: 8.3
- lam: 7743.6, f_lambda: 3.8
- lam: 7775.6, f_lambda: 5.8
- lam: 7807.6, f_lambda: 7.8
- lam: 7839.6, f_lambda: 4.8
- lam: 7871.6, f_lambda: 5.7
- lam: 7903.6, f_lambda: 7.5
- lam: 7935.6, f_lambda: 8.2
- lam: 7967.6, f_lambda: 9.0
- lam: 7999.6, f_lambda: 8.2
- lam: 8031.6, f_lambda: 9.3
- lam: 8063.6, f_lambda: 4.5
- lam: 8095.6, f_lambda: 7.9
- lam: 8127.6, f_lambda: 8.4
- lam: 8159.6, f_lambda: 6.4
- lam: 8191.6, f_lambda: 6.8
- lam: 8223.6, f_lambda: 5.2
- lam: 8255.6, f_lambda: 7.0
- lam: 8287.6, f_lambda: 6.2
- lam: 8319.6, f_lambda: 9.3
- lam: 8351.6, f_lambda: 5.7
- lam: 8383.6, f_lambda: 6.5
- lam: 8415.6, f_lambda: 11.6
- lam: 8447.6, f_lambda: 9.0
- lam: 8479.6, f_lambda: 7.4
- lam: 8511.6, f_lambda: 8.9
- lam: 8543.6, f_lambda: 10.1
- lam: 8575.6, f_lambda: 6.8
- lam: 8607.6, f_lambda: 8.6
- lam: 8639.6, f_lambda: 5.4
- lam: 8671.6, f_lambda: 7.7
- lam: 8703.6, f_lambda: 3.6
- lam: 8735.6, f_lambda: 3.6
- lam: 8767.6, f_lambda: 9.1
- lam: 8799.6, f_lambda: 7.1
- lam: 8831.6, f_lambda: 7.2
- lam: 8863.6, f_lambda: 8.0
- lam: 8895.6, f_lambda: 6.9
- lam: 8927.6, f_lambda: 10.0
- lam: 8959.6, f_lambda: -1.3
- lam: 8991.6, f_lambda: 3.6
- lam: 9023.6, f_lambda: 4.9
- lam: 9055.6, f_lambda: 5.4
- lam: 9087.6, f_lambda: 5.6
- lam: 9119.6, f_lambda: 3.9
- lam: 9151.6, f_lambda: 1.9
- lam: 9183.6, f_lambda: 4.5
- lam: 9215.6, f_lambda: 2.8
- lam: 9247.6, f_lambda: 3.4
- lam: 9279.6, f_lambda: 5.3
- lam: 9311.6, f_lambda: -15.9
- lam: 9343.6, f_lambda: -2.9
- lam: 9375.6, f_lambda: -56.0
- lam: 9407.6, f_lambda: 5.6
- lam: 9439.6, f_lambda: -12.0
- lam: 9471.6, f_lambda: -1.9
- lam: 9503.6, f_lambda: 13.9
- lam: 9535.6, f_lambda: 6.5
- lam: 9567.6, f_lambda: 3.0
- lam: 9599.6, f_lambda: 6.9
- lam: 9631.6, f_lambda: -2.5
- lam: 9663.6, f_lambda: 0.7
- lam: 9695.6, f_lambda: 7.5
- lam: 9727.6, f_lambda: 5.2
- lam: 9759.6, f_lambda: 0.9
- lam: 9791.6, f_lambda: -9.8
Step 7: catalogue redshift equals 0.333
